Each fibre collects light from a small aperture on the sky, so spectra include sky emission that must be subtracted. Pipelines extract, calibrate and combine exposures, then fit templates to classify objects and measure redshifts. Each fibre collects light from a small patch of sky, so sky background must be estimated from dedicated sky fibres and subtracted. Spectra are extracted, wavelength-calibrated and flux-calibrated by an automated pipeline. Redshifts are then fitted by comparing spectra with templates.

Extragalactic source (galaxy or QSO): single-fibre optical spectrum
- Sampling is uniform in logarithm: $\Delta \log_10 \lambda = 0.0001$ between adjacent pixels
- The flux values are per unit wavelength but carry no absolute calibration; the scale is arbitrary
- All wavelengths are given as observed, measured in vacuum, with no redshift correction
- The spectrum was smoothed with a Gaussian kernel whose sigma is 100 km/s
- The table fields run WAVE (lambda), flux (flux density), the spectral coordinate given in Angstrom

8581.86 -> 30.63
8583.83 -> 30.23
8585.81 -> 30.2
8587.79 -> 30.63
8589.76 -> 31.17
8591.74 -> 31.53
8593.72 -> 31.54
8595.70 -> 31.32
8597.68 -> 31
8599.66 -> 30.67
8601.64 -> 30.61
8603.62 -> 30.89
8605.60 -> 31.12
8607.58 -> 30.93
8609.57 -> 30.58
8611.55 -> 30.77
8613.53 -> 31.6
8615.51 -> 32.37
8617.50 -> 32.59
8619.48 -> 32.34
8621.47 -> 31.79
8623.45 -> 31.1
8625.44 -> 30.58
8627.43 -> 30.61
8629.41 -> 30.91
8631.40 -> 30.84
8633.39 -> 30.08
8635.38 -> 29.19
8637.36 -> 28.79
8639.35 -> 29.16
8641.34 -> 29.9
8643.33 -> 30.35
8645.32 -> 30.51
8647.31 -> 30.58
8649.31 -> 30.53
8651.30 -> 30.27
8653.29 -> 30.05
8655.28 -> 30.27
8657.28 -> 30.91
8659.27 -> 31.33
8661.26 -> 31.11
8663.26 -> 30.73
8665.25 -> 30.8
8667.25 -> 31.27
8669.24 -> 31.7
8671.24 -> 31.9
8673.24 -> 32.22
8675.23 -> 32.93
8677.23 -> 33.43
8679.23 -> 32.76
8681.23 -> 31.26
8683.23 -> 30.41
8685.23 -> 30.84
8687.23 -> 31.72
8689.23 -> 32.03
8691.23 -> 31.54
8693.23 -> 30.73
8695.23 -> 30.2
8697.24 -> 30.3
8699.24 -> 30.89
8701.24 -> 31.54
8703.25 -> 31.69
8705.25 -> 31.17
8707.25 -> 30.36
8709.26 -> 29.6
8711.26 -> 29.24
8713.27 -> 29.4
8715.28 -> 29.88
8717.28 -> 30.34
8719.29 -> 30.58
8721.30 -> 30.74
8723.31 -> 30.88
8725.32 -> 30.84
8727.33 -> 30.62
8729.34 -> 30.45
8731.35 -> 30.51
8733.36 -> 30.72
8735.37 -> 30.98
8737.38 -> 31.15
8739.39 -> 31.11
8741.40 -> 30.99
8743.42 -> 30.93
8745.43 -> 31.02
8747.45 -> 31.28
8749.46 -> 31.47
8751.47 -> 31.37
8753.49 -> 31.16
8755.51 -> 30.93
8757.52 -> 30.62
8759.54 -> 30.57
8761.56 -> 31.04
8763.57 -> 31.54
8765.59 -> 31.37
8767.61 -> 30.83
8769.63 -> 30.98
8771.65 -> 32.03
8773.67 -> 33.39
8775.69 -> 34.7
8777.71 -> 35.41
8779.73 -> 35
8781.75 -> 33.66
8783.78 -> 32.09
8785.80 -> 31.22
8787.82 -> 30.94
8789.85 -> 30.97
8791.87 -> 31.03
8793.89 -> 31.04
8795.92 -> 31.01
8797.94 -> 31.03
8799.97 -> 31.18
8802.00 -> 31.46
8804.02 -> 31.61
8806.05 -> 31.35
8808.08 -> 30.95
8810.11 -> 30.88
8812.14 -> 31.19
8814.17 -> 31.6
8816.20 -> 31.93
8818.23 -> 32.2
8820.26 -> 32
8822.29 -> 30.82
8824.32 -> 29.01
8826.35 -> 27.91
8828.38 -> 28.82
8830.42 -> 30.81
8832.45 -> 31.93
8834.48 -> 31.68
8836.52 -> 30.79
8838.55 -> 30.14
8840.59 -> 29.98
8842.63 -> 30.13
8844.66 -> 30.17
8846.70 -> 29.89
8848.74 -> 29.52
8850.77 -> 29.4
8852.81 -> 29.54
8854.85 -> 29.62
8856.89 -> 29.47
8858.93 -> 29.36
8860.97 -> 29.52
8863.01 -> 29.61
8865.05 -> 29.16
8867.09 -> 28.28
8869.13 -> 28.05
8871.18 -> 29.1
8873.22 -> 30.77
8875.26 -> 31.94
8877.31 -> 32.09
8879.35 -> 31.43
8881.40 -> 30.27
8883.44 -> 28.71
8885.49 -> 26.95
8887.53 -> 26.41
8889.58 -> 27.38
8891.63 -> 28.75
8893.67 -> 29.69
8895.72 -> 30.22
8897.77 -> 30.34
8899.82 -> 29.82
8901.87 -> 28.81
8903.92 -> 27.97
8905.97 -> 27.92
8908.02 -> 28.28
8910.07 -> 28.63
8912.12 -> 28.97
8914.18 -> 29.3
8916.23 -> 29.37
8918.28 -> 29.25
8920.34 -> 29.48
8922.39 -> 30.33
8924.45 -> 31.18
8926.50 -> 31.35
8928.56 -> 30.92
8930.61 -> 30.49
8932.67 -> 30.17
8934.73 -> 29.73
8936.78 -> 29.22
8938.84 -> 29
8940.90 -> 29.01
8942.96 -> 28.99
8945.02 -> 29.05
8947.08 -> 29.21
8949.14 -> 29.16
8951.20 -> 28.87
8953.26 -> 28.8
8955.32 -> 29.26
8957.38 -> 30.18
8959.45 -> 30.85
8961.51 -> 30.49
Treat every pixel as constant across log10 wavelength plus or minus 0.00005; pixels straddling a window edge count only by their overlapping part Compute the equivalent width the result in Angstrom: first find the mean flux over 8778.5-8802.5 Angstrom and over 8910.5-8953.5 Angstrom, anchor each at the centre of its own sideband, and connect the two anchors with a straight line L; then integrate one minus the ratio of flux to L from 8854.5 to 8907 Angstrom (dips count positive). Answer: 1.9 Angstrom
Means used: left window 31.8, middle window 29.3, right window 29.6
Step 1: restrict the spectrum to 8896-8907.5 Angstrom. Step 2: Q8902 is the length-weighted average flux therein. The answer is 29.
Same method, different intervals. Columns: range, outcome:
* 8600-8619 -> 31.3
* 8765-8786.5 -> 32.8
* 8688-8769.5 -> 30.8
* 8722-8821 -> 31.5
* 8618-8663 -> 30.5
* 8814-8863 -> 30.2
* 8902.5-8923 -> 28.9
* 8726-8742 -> 30.8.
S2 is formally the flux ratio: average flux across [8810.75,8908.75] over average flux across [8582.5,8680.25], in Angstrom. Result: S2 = 0.96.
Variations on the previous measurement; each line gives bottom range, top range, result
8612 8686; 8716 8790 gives 1.01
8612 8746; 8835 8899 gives 0.96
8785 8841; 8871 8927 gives 0.95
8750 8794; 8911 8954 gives 0.93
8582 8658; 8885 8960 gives 0.95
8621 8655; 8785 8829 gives 1.02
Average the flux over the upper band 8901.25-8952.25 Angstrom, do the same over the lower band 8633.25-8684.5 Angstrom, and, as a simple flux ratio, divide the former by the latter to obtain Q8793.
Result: 0.95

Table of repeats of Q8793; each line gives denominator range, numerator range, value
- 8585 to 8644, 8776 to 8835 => 1.02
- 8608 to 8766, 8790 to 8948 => 0.97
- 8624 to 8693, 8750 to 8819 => 1.03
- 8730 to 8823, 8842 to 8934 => 0.94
